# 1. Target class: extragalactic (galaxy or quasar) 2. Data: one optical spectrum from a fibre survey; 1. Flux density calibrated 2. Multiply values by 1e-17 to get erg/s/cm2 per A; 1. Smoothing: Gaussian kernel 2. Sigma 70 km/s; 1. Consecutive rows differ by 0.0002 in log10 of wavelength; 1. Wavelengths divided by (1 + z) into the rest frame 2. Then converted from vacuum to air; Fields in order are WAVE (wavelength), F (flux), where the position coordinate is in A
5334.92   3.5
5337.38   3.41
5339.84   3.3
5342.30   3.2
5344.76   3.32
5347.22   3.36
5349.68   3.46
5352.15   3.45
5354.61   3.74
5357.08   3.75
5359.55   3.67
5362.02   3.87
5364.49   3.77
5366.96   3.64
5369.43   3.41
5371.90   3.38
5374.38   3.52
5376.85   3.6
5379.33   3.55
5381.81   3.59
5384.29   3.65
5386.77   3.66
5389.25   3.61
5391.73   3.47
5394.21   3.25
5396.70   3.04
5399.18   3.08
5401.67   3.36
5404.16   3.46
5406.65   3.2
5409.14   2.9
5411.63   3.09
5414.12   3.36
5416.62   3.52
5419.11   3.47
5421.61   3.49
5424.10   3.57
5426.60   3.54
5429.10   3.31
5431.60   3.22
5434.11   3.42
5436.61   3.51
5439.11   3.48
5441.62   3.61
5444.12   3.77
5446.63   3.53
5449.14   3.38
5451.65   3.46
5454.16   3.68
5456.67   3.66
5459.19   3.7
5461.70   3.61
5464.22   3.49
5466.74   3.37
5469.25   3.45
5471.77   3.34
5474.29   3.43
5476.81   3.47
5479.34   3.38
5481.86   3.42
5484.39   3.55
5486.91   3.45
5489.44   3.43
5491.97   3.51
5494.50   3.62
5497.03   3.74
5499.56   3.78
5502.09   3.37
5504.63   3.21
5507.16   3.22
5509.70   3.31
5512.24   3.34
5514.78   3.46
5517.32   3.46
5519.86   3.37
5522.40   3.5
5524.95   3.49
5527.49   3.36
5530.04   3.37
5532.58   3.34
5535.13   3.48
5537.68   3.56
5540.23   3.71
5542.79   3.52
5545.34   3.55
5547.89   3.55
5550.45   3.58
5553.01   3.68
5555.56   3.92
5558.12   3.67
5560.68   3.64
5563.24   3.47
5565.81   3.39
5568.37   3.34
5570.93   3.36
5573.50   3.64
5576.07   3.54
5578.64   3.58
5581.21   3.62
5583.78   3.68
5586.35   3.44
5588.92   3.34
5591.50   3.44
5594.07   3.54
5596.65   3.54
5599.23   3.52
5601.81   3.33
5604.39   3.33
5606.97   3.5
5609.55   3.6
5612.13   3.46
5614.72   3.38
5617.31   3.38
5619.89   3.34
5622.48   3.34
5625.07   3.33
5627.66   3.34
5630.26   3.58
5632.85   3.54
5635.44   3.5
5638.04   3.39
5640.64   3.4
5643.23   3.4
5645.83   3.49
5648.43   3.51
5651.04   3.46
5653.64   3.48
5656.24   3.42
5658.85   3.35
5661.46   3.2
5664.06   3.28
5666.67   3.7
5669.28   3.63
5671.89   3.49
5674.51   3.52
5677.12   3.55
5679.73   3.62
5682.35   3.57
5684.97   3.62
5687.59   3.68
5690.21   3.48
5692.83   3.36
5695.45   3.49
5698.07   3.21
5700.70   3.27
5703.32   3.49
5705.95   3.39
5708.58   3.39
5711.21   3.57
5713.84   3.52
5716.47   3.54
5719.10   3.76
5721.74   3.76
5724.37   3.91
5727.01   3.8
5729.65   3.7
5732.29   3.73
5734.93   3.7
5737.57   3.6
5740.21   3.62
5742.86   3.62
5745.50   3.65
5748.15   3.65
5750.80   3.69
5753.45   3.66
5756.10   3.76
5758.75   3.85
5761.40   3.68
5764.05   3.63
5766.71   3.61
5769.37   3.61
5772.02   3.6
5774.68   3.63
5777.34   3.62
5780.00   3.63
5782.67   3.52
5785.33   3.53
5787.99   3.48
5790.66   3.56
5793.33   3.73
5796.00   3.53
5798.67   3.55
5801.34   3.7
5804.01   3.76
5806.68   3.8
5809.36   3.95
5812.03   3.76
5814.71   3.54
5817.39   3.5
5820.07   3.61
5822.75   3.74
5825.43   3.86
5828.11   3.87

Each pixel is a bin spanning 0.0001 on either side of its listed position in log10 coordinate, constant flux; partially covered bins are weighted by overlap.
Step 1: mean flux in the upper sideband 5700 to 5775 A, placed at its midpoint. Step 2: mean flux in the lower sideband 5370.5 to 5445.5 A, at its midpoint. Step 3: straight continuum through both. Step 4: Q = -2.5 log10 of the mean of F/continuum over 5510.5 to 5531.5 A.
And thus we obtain 0.03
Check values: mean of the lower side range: 3.42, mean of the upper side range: 3.64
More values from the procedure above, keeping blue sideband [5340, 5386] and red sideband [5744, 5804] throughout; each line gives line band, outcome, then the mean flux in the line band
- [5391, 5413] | 0.11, 3.2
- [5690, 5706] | 0.07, 3.38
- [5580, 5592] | 0.03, 3.51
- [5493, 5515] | 0.04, 3.45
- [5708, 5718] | 0.03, 3.52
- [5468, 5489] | 0.04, 3.44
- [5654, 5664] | 0.09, 3.33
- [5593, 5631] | 0.05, 3.43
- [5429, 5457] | 0.02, 3.51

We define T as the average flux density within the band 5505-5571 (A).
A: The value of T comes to 3.49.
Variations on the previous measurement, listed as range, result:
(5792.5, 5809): 3.69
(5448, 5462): 3.58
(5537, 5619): 3.52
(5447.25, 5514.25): 3.48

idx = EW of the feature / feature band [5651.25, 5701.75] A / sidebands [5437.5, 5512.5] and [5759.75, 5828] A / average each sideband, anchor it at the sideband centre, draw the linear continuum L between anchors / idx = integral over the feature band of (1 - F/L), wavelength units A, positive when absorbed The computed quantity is 1.7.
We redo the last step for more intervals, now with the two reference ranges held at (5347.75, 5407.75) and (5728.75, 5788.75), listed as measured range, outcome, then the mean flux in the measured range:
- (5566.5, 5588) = 0.4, 3.52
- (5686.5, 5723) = 1.3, 3.49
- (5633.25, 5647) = 0.6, 3.44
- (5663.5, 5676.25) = 0.3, 3.54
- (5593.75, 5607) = 0.5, 3.45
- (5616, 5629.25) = 0.9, 3.35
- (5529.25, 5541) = 0.2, 3.49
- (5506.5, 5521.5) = 0.8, 3.37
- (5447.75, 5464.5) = -0.2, 3.57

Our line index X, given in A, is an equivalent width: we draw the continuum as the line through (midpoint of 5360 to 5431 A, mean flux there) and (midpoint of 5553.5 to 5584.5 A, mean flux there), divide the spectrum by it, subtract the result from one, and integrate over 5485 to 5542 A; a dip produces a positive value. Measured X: 1.1 A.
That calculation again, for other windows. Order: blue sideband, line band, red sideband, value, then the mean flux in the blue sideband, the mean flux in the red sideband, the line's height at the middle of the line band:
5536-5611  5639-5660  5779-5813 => 0.8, 3.54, 3.65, 3.58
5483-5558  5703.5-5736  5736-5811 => -0.2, 3.5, 3.65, 3.62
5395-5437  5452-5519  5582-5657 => -2.2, 3.32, 3.45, 3.37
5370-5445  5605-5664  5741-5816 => 2.3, 3.42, 3.65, 3.56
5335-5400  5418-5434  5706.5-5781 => 0.4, 3.49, 3.66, 3.52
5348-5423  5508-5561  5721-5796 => 0.5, 3.47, 3.66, 3.54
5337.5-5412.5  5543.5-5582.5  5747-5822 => -0.3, 3.45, 3.65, 3.54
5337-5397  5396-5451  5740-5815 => 2.4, 3.52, 3.65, 3.53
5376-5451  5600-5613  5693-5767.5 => 0.3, 3.42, 3.61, 3.54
